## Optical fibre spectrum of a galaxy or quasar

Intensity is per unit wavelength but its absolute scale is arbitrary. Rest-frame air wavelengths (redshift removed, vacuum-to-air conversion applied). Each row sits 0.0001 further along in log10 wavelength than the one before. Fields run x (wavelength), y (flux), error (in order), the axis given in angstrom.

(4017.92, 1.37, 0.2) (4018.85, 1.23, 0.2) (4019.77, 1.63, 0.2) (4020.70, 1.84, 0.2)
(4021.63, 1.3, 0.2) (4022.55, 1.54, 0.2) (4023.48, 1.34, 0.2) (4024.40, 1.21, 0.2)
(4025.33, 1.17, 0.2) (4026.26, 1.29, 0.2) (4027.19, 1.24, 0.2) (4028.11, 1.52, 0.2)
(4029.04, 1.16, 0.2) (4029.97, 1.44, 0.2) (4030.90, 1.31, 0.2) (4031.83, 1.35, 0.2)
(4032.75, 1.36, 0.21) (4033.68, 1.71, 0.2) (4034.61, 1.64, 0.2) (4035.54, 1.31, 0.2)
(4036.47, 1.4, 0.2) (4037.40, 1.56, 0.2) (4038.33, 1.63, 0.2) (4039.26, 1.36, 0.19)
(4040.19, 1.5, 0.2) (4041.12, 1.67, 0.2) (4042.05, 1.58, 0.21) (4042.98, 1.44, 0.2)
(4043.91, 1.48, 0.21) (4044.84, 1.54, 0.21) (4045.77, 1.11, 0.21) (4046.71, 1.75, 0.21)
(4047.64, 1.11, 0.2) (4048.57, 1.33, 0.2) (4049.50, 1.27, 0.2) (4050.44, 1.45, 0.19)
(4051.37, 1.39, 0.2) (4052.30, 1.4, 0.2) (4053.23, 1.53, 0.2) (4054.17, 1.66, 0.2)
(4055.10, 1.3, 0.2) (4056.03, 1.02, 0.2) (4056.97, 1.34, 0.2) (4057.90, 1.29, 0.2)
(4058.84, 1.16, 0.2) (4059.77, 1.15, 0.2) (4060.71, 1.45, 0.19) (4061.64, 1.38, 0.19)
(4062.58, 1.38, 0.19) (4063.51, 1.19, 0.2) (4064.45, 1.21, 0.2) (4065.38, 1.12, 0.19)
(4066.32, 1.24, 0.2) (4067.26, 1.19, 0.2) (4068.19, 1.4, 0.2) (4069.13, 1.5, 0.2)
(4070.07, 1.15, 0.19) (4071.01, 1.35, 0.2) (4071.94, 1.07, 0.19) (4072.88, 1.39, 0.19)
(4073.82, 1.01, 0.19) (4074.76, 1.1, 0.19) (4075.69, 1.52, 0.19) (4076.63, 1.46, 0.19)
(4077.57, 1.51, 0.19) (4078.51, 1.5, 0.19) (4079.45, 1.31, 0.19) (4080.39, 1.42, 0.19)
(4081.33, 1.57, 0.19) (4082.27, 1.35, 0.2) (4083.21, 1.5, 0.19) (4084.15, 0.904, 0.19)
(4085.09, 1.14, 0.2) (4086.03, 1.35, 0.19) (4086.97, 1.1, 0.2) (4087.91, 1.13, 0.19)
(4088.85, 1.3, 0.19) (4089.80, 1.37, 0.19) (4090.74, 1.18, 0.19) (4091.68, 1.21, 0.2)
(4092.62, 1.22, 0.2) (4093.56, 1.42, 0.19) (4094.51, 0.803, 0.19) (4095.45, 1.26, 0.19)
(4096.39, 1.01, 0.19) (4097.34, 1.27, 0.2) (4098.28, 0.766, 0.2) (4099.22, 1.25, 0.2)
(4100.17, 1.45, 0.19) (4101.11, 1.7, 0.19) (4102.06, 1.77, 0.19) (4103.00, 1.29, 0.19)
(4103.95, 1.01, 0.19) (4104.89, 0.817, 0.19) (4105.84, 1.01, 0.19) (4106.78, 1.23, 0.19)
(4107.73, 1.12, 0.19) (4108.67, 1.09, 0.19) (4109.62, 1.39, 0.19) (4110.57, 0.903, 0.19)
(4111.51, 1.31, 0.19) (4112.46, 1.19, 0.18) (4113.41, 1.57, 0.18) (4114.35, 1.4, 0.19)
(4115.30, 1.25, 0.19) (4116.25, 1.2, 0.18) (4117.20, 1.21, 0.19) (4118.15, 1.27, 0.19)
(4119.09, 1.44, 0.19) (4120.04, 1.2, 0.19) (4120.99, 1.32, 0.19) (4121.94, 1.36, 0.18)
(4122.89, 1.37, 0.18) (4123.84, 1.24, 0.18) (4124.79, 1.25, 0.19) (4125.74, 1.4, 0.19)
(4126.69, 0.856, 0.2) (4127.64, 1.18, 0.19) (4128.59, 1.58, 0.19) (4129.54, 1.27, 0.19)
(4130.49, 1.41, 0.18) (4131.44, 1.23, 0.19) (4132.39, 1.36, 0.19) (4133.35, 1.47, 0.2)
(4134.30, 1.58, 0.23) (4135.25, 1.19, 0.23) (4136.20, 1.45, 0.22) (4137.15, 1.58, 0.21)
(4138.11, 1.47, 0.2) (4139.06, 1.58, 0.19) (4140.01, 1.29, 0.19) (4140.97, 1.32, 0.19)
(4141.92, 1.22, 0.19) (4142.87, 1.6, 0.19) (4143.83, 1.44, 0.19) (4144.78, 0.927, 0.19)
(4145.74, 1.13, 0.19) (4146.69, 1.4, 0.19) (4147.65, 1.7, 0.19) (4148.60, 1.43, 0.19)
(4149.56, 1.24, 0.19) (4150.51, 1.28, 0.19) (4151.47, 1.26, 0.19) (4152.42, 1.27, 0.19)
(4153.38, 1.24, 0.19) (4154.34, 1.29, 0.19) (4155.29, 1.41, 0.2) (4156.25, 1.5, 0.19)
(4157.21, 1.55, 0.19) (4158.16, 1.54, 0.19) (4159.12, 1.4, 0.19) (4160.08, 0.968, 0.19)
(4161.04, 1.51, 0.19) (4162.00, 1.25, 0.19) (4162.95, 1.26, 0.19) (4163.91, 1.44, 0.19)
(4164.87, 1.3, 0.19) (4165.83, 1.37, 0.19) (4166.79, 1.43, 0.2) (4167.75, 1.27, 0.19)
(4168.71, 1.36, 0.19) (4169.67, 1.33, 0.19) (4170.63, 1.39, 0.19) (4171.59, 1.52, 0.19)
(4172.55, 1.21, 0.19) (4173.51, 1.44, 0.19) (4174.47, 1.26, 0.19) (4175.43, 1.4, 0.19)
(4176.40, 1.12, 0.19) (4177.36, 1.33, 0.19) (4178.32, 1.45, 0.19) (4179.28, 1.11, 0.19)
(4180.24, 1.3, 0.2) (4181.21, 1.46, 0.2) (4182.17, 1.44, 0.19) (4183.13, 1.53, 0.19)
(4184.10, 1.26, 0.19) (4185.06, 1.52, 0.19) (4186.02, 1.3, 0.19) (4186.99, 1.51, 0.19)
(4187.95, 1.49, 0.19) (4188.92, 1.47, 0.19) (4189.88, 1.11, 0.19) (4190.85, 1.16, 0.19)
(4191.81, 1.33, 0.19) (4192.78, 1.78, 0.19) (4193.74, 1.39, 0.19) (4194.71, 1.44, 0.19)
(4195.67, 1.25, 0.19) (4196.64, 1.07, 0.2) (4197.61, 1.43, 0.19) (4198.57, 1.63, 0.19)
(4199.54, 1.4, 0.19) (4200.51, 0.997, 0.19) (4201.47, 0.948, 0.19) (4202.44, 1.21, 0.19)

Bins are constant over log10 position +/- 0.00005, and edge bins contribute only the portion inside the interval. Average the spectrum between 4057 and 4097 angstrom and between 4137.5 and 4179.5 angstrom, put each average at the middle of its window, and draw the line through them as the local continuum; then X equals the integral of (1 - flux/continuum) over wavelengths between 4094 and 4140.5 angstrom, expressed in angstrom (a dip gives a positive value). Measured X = 1.1 angstrom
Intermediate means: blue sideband 1.27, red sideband 1.35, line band 1.28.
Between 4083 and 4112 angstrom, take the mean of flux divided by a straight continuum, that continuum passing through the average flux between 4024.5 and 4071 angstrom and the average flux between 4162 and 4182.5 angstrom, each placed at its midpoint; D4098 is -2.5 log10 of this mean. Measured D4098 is 0.134 mag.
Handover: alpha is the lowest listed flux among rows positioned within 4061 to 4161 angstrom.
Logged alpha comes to 0.766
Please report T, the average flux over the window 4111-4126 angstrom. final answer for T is 1.31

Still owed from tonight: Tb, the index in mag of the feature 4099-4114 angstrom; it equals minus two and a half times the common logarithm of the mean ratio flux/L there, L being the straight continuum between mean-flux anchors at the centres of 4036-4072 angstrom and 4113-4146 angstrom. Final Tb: 0.07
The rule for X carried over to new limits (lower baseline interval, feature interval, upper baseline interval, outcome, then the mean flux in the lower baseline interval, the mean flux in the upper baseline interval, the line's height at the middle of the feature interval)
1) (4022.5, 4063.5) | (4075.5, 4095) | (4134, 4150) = 1.3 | 1.39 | 1.38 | 1.39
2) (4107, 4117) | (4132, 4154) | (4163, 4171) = -1.0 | 1.24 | 1.35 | 1.3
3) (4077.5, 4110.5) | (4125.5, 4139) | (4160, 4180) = -0.8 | 1.24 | 1.33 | 1.28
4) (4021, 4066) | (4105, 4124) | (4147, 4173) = 1.7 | 1.38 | 1.36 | 1.37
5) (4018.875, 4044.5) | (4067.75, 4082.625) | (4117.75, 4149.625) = 0.5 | 1.44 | 1.35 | 1.4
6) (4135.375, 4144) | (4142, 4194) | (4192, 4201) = 1.6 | 1.43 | 1.37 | 1.4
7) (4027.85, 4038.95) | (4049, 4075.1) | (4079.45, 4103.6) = 1.3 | 1.45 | 1.27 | 1.36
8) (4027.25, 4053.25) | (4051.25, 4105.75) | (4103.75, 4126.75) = 2.1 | 1.44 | 1.23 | 1.33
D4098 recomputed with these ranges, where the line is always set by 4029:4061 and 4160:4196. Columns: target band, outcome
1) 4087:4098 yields 0.17 mag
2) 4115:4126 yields 0.07 mag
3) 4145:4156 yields 0.03 mag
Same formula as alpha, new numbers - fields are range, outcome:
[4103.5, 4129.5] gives 0.817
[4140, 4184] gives 0.927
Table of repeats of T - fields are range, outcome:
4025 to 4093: 1.34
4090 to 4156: 1.29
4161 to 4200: 1.36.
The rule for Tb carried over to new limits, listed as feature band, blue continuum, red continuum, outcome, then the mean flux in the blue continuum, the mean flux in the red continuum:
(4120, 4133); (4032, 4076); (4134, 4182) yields 0.054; 1.36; 1.36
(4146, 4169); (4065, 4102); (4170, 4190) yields -0.011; 1.27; 1.37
